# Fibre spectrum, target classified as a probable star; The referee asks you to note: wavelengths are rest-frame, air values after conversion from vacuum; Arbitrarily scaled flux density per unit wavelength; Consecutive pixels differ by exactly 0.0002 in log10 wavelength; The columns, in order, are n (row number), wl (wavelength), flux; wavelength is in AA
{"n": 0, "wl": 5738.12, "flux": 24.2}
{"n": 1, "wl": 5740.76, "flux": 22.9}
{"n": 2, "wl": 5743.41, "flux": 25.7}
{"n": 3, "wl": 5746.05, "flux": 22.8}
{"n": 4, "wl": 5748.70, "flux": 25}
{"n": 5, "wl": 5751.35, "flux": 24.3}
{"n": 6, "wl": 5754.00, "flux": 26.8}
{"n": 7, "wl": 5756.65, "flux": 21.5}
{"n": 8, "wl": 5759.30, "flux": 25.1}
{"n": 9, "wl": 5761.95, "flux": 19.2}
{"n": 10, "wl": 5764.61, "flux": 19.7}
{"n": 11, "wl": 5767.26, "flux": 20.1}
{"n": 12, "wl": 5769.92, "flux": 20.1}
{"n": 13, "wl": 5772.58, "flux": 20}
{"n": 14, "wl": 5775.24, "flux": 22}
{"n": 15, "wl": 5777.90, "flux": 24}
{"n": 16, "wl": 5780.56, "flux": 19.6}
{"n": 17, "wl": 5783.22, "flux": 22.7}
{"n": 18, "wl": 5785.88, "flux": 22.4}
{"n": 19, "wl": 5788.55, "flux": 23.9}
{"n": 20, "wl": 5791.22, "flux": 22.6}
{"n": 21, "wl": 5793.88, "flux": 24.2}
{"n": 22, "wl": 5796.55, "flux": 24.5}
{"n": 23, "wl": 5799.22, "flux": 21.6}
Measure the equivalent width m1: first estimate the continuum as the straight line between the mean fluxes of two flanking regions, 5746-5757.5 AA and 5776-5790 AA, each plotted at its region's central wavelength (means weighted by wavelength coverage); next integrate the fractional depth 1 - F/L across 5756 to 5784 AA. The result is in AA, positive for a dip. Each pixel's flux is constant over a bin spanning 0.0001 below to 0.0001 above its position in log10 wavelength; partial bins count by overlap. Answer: 2.4 AA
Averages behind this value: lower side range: 24.3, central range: 21.2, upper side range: 22.5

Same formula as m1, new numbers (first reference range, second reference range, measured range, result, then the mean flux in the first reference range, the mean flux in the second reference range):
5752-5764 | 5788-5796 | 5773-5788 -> 0.85 AA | 23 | 23.6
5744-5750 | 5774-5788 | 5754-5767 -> 0.87 AA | 24.1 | 22.2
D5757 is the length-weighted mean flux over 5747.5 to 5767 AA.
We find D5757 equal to 22.9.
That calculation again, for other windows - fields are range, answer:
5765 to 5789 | 21.5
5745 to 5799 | 22.5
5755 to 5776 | 21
